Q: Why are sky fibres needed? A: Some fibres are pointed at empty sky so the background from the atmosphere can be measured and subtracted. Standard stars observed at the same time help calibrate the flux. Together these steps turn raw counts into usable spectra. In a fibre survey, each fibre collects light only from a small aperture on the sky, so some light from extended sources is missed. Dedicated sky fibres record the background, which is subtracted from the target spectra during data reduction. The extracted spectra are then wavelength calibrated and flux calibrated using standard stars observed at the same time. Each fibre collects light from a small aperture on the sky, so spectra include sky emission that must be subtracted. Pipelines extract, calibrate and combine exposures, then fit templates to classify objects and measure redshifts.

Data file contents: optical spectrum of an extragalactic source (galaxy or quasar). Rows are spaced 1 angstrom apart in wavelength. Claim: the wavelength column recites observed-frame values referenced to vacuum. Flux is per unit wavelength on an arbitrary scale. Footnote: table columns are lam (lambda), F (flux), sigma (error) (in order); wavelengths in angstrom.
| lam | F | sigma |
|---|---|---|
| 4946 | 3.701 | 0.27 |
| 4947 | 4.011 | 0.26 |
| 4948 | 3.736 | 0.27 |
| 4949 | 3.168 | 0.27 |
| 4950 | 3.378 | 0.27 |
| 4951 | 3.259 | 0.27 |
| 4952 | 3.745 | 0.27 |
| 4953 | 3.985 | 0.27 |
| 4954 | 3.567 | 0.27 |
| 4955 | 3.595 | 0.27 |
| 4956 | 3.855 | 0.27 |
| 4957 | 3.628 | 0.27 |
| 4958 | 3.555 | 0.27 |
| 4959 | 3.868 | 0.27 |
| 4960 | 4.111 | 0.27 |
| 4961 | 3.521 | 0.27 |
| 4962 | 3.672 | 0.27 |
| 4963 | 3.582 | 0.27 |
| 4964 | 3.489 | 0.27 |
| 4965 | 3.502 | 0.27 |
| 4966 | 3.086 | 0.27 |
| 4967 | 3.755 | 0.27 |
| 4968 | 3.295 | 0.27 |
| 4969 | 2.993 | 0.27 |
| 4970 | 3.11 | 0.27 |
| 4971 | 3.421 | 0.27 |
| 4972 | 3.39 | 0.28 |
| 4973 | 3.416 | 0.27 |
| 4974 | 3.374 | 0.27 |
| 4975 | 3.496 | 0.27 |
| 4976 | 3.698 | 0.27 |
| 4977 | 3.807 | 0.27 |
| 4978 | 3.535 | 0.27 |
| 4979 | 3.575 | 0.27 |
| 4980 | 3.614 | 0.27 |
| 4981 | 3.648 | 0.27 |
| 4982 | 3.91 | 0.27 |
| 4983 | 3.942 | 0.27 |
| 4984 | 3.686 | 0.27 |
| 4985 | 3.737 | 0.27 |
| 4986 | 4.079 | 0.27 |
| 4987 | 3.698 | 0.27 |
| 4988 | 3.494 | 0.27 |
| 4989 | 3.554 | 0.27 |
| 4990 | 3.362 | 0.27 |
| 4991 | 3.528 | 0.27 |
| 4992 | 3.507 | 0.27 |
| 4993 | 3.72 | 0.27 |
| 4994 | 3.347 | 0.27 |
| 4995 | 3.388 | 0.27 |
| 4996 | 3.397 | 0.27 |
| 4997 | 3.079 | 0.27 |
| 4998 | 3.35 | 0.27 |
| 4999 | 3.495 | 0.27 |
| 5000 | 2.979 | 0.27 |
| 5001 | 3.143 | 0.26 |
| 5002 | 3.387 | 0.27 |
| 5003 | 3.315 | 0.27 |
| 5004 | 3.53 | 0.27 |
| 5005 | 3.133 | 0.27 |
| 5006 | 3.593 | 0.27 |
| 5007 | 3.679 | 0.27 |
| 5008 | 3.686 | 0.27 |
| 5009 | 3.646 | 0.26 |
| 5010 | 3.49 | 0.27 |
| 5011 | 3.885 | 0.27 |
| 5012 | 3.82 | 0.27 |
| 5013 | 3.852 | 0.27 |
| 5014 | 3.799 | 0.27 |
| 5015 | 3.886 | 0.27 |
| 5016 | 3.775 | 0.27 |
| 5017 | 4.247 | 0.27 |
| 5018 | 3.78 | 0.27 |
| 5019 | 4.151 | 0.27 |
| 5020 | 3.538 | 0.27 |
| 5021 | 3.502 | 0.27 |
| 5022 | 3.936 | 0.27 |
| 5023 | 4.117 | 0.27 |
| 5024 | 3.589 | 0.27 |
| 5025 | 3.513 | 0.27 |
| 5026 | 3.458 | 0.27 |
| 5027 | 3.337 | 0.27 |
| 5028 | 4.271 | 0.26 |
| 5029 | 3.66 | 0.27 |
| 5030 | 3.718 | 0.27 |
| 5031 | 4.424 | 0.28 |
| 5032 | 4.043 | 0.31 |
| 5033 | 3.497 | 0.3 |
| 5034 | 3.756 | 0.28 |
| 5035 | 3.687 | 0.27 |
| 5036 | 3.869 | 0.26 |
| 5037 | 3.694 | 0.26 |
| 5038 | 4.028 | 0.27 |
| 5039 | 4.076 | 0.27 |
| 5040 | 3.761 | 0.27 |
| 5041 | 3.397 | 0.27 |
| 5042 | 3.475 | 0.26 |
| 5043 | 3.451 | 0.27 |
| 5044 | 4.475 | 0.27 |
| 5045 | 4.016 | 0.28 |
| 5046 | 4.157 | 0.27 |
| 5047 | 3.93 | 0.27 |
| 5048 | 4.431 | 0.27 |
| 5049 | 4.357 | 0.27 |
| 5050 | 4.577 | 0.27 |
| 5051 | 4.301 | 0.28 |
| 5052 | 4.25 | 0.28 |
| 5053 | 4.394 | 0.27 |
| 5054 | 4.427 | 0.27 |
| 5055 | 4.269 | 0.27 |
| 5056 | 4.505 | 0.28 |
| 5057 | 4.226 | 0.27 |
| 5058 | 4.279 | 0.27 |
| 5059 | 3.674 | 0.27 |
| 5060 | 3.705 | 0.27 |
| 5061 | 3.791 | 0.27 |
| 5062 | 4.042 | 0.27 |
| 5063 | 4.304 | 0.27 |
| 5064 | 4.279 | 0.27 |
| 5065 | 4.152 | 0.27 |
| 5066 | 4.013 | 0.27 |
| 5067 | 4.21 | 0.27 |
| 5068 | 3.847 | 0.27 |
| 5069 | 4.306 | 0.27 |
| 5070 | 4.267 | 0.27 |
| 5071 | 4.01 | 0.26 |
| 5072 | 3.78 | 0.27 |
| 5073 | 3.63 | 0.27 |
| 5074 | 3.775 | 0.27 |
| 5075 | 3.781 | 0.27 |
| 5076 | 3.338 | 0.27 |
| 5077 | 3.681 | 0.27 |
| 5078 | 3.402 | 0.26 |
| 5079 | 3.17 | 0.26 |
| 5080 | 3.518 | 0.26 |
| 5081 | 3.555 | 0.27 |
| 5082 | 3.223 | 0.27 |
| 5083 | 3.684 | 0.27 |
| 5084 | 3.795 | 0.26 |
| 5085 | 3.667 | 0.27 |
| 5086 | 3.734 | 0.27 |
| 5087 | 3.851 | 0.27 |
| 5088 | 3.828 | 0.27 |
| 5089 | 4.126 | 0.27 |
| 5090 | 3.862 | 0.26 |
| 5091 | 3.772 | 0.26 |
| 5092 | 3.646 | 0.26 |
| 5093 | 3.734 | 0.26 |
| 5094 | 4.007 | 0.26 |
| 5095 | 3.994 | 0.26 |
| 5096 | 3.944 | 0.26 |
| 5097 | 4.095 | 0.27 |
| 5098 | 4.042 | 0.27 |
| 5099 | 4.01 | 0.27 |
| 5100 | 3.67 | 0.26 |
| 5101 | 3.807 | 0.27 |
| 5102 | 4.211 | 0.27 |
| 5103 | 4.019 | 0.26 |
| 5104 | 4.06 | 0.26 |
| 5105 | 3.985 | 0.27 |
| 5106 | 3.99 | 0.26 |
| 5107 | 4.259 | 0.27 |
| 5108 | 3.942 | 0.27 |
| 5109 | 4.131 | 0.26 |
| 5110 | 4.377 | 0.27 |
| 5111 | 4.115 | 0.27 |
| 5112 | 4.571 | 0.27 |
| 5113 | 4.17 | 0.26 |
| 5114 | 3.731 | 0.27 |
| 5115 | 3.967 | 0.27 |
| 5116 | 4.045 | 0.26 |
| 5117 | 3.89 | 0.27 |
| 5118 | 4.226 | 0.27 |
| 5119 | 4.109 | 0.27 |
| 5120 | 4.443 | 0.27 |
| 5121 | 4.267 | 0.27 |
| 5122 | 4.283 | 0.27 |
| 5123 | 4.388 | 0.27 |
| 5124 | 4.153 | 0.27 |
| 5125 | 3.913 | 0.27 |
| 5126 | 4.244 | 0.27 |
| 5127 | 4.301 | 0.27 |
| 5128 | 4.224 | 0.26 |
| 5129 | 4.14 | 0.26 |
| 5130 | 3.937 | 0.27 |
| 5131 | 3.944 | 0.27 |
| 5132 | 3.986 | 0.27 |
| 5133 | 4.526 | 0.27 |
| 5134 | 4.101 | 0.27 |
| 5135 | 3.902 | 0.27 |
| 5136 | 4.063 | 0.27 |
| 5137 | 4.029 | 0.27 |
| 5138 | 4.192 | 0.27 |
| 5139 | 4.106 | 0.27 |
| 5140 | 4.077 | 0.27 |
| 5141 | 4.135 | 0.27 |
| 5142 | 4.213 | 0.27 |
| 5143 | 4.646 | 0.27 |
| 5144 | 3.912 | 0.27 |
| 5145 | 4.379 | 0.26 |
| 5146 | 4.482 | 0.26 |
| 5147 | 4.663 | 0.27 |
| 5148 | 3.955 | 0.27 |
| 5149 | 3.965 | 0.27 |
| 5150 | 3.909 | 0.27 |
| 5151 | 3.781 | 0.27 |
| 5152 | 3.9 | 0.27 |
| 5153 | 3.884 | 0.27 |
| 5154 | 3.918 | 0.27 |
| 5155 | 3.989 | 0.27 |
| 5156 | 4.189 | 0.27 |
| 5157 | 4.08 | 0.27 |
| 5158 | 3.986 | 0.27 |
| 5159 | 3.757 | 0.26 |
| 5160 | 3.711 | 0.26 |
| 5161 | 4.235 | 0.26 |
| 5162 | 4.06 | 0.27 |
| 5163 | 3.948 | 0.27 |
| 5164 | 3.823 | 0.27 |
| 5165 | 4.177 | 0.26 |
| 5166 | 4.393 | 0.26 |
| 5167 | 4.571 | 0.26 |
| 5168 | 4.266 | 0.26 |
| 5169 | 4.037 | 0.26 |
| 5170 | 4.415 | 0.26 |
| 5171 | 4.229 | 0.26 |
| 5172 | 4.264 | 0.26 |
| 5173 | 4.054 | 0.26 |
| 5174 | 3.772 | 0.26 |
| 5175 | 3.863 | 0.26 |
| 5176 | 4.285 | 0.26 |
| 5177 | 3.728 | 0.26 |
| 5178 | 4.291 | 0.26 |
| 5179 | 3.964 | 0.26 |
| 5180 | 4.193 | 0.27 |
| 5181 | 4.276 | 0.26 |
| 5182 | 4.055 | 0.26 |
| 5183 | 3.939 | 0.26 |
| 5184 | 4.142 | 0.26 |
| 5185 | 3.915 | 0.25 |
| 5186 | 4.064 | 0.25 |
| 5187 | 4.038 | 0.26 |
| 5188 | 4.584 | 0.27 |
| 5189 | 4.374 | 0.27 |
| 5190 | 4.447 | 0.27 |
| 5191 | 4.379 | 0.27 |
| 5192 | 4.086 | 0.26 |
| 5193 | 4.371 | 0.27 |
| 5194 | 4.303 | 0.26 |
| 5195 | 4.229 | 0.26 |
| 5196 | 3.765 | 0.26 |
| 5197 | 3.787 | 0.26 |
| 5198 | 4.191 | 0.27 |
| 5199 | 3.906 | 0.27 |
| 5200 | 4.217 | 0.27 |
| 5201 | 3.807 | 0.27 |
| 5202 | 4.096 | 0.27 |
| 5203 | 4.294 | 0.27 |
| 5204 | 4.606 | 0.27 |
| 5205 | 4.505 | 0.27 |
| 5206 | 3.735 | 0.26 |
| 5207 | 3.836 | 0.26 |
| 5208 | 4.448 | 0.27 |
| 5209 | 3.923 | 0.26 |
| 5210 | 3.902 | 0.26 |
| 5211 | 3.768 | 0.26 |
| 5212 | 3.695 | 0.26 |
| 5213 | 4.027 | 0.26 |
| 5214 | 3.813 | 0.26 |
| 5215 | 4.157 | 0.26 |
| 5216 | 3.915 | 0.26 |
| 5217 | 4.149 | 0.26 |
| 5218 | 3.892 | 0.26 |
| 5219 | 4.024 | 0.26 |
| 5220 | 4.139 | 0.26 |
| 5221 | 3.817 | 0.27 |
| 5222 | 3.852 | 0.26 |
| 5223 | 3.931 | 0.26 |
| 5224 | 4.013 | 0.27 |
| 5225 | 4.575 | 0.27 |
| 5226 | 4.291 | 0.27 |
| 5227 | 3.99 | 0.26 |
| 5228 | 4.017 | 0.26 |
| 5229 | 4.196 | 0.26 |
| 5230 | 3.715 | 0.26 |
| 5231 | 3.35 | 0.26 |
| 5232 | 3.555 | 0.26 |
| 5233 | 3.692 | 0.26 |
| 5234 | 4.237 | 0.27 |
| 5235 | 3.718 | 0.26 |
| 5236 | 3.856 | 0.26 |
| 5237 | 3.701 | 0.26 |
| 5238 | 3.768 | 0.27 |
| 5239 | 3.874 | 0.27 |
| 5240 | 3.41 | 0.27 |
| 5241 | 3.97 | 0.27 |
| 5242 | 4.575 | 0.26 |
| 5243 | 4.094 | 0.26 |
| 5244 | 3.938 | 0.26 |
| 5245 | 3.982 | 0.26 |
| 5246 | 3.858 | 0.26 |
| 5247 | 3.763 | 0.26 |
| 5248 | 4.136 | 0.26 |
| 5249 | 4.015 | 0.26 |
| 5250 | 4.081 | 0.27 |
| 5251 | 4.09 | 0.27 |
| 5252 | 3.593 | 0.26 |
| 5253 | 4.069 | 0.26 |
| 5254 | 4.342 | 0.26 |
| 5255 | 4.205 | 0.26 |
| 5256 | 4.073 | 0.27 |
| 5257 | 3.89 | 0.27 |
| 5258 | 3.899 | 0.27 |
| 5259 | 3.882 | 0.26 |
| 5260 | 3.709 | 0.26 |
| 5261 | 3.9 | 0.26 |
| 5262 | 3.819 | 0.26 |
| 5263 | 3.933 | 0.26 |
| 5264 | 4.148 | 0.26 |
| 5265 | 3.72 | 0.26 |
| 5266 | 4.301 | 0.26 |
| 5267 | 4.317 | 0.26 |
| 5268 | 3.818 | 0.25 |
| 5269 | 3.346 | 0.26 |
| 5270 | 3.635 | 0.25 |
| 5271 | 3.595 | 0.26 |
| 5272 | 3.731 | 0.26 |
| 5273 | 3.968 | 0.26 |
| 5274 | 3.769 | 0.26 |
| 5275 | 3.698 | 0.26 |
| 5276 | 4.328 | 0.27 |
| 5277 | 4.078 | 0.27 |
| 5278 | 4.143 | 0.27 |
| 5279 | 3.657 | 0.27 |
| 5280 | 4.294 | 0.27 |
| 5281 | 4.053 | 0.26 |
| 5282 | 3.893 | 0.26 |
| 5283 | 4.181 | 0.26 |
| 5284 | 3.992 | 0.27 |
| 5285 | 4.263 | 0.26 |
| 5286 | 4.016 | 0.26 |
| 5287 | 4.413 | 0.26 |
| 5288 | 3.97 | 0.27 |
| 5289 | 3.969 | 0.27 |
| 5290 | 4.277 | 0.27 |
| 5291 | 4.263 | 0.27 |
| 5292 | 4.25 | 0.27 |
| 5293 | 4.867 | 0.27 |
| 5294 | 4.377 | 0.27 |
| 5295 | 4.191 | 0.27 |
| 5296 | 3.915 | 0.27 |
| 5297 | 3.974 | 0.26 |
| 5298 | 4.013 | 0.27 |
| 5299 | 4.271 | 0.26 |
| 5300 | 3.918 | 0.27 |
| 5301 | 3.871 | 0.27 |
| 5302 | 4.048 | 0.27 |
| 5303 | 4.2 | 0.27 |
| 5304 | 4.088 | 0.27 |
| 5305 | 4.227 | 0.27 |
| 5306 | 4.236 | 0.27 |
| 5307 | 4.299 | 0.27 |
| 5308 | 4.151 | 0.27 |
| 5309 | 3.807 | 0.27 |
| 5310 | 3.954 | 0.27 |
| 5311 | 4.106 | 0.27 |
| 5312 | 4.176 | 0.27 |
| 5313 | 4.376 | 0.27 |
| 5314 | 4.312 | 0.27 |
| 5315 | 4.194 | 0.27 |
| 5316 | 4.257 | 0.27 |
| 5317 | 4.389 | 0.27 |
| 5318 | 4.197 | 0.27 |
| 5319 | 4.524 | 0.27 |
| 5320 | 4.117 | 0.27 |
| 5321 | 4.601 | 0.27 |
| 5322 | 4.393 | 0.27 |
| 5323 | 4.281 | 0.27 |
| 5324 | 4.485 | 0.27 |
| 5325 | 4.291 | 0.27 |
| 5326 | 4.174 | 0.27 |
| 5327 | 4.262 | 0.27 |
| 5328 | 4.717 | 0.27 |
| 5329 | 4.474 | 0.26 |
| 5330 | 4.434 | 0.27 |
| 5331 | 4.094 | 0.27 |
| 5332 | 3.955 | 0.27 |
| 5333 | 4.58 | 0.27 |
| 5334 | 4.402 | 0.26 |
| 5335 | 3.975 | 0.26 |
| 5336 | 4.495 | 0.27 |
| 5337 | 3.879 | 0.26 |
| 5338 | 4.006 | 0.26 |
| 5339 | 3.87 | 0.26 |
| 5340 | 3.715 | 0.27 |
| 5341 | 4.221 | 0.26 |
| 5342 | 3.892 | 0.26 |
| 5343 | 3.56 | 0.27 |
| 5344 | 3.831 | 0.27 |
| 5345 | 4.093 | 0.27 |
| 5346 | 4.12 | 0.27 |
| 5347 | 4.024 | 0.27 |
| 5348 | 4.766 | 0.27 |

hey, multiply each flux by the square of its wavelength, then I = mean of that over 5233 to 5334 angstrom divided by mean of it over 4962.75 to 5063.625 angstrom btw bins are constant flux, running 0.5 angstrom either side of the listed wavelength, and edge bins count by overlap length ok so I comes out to 1.21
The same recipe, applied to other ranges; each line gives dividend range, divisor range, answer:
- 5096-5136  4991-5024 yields 1.19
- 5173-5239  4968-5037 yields 1.21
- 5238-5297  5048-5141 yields 1.07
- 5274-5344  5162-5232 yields 1.06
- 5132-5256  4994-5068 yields 1.13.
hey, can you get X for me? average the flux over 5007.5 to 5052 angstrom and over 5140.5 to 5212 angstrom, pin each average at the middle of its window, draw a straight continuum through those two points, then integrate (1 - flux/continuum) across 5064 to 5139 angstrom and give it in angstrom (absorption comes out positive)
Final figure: 0.3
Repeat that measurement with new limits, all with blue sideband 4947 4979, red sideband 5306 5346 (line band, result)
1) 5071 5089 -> 0.55 angstrom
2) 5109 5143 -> -2.81 angstrom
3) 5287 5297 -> -0.23 angstrom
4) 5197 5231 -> -0.32 angstrom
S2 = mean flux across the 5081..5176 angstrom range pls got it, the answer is 4.05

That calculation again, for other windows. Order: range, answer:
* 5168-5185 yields 4.09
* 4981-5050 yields 3.71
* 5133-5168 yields 4.1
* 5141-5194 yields 4.13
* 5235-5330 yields 4.08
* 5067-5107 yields 3.83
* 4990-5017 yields 3.53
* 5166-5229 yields 4.1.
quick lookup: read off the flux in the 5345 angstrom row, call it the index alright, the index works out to 4.093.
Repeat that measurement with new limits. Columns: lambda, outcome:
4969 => 2.993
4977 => 3.807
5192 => 4.086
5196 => 3.765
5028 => 4.271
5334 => 4.402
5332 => 3.955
